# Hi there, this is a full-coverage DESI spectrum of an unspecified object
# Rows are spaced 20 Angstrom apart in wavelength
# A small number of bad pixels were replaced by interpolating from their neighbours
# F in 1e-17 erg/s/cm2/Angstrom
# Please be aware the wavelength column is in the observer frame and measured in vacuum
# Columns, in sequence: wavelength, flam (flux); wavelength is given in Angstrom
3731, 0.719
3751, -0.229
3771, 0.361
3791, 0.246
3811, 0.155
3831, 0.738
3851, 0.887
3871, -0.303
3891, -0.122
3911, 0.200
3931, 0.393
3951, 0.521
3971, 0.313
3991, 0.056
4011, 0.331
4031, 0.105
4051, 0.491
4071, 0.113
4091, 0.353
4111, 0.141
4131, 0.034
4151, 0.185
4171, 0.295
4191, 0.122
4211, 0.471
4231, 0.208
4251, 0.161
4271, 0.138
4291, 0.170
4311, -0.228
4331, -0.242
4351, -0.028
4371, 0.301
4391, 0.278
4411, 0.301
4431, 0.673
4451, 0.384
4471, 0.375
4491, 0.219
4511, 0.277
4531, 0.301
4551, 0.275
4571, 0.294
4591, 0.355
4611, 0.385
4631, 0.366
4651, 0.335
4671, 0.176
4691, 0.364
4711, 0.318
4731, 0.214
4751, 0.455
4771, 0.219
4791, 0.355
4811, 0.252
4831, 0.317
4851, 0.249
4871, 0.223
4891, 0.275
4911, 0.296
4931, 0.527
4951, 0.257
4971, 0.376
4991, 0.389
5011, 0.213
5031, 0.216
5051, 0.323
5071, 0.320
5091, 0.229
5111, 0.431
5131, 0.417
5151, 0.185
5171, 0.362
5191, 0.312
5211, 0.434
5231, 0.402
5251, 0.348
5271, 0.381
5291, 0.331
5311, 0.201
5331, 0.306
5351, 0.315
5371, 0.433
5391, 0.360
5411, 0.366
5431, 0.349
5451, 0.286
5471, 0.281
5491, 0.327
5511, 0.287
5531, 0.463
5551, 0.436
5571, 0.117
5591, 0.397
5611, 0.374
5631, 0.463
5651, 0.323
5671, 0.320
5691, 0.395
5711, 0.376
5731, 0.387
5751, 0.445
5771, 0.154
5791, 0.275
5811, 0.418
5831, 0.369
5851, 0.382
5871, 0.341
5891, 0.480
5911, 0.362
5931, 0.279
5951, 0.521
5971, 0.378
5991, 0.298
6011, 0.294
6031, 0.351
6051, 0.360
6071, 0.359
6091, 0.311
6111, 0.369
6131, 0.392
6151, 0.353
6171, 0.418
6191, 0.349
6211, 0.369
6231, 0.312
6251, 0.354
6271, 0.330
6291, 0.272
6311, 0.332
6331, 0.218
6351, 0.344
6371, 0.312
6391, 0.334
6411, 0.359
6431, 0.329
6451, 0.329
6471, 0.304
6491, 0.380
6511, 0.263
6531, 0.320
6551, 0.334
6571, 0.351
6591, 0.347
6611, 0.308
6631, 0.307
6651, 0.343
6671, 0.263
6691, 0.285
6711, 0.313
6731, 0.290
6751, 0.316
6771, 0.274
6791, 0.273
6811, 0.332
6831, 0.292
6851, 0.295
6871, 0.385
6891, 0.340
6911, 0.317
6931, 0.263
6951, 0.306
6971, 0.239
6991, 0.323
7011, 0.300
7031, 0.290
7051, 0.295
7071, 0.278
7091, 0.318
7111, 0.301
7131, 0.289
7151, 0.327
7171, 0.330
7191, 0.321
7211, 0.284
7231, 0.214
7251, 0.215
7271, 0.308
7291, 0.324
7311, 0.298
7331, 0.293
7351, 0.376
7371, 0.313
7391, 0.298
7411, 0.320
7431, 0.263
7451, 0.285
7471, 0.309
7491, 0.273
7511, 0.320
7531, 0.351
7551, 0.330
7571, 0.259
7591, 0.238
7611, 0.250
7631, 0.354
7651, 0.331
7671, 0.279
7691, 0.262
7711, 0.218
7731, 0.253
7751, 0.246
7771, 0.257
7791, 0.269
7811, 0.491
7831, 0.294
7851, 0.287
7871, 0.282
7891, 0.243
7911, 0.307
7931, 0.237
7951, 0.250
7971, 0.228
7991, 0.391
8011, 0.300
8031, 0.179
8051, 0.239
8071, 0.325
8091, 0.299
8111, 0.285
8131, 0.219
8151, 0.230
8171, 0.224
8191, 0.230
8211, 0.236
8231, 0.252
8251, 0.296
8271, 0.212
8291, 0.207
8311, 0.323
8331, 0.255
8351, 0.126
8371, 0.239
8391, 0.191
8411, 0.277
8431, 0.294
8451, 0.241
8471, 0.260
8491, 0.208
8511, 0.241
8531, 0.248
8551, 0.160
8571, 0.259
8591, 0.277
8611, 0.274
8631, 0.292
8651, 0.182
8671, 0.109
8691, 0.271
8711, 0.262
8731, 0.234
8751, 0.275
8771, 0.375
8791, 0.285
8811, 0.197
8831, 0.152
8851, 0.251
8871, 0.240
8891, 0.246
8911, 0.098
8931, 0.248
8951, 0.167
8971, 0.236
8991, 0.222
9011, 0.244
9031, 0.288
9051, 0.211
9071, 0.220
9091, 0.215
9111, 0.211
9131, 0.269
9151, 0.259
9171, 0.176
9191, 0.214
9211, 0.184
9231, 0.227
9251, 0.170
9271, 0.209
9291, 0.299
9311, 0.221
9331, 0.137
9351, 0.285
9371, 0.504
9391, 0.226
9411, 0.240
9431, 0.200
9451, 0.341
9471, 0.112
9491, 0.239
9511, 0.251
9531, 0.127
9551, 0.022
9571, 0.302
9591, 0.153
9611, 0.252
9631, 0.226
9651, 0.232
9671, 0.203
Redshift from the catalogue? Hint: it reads 0.189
